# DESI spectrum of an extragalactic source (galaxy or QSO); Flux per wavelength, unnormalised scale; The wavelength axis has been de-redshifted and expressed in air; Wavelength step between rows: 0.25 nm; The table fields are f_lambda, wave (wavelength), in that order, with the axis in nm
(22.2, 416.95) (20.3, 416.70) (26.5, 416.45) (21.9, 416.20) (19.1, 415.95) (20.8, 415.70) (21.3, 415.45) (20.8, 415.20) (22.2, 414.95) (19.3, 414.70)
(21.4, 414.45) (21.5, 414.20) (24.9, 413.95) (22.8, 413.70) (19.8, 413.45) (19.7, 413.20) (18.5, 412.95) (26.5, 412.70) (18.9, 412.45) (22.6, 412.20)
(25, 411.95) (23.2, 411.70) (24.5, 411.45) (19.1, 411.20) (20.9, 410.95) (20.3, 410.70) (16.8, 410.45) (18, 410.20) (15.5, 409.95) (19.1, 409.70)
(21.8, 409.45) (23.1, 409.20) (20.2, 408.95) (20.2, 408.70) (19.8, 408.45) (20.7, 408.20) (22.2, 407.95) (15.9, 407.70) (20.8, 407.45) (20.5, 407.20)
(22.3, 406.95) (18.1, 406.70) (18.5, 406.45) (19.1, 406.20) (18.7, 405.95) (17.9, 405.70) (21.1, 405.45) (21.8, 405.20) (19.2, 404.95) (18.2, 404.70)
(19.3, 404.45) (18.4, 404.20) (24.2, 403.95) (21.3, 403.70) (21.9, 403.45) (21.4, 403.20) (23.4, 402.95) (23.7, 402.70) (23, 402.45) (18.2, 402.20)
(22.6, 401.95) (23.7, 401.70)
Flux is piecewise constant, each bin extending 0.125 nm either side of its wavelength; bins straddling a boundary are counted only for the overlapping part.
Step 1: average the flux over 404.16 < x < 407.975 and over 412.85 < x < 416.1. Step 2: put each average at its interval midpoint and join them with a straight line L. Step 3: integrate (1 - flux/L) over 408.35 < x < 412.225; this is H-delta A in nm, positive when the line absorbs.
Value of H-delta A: -0.071 nm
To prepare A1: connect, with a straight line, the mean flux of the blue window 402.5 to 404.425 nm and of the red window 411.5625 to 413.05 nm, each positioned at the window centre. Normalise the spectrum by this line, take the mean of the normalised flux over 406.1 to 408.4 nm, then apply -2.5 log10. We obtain 0.12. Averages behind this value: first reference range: 21.9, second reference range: 22.5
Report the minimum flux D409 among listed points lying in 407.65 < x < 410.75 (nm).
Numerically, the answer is 15.5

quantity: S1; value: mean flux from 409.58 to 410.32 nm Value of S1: 17.5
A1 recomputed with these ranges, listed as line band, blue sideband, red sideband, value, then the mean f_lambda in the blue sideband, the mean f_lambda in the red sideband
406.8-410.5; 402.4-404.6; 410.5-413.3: 0.096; 21.8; 21.6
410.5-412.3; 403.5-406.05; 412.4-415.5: -0.048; 20.1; 21.4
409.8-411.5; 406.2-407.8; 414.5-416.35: 0.054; 19.4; 20.9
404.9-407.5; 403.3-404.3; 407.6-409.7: 0.063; 21.5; 20.5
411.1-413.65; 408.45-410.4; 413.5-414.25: -0.004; 19.6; 22.9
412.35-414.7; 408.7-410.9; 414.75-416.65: -0.032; 19.5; 21.6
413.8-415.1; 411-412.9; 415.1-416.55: 0.007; 22.6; 21.7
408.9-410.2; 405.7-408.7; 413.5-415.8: 0.028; 19.6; 21.6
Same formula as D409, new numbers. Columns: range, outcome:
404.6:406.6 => 17.9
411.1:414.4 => 18.5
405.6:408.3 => 15.9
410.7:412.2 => 19.1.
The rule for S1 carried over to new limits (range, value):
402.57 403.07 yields 23.5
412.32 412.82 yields 22.7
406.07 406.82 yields 18.6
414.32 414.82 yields 20.4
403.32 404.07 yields 22.4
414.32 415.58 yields 21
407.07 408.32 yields 20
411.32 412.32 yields 23.8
